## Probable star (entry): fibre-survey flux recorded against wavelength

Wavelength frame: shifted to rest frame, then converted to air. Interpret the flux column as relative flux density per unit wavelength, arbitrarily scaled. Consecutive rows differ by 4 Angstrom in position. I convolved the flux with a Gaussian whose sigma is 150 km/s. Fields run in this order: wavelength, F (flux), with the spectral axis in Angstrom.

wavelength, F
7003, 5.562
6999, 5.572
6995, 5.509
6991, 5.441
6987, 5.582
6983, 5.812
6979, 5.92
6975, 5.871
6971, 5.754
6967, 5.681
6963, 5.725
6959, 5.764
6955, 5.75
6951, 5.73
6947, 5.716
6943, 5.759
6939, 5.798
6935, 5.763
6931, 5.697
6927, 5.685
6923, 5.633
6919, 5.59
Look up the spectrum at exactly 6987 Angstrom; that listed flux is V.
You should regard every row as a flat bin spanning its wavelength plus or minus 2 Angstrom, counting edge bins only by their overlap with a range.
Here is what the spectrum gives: 5.582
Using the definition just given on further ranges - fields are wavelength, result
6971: 5.754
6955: 5.75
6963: 5.725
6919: 5.59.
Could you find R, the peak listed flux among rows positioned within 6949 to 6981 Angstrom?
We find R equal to 5.92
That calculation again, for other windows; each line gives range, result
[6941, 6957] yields 5.759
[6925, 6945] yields 5.798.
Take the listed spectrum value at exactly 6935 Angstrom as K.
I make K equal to 5.763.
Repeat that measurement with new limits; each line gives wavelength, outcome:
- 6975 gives 5.871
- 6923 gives 5.633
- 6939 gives 5.798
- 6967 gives 5.681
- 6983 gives 5.812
